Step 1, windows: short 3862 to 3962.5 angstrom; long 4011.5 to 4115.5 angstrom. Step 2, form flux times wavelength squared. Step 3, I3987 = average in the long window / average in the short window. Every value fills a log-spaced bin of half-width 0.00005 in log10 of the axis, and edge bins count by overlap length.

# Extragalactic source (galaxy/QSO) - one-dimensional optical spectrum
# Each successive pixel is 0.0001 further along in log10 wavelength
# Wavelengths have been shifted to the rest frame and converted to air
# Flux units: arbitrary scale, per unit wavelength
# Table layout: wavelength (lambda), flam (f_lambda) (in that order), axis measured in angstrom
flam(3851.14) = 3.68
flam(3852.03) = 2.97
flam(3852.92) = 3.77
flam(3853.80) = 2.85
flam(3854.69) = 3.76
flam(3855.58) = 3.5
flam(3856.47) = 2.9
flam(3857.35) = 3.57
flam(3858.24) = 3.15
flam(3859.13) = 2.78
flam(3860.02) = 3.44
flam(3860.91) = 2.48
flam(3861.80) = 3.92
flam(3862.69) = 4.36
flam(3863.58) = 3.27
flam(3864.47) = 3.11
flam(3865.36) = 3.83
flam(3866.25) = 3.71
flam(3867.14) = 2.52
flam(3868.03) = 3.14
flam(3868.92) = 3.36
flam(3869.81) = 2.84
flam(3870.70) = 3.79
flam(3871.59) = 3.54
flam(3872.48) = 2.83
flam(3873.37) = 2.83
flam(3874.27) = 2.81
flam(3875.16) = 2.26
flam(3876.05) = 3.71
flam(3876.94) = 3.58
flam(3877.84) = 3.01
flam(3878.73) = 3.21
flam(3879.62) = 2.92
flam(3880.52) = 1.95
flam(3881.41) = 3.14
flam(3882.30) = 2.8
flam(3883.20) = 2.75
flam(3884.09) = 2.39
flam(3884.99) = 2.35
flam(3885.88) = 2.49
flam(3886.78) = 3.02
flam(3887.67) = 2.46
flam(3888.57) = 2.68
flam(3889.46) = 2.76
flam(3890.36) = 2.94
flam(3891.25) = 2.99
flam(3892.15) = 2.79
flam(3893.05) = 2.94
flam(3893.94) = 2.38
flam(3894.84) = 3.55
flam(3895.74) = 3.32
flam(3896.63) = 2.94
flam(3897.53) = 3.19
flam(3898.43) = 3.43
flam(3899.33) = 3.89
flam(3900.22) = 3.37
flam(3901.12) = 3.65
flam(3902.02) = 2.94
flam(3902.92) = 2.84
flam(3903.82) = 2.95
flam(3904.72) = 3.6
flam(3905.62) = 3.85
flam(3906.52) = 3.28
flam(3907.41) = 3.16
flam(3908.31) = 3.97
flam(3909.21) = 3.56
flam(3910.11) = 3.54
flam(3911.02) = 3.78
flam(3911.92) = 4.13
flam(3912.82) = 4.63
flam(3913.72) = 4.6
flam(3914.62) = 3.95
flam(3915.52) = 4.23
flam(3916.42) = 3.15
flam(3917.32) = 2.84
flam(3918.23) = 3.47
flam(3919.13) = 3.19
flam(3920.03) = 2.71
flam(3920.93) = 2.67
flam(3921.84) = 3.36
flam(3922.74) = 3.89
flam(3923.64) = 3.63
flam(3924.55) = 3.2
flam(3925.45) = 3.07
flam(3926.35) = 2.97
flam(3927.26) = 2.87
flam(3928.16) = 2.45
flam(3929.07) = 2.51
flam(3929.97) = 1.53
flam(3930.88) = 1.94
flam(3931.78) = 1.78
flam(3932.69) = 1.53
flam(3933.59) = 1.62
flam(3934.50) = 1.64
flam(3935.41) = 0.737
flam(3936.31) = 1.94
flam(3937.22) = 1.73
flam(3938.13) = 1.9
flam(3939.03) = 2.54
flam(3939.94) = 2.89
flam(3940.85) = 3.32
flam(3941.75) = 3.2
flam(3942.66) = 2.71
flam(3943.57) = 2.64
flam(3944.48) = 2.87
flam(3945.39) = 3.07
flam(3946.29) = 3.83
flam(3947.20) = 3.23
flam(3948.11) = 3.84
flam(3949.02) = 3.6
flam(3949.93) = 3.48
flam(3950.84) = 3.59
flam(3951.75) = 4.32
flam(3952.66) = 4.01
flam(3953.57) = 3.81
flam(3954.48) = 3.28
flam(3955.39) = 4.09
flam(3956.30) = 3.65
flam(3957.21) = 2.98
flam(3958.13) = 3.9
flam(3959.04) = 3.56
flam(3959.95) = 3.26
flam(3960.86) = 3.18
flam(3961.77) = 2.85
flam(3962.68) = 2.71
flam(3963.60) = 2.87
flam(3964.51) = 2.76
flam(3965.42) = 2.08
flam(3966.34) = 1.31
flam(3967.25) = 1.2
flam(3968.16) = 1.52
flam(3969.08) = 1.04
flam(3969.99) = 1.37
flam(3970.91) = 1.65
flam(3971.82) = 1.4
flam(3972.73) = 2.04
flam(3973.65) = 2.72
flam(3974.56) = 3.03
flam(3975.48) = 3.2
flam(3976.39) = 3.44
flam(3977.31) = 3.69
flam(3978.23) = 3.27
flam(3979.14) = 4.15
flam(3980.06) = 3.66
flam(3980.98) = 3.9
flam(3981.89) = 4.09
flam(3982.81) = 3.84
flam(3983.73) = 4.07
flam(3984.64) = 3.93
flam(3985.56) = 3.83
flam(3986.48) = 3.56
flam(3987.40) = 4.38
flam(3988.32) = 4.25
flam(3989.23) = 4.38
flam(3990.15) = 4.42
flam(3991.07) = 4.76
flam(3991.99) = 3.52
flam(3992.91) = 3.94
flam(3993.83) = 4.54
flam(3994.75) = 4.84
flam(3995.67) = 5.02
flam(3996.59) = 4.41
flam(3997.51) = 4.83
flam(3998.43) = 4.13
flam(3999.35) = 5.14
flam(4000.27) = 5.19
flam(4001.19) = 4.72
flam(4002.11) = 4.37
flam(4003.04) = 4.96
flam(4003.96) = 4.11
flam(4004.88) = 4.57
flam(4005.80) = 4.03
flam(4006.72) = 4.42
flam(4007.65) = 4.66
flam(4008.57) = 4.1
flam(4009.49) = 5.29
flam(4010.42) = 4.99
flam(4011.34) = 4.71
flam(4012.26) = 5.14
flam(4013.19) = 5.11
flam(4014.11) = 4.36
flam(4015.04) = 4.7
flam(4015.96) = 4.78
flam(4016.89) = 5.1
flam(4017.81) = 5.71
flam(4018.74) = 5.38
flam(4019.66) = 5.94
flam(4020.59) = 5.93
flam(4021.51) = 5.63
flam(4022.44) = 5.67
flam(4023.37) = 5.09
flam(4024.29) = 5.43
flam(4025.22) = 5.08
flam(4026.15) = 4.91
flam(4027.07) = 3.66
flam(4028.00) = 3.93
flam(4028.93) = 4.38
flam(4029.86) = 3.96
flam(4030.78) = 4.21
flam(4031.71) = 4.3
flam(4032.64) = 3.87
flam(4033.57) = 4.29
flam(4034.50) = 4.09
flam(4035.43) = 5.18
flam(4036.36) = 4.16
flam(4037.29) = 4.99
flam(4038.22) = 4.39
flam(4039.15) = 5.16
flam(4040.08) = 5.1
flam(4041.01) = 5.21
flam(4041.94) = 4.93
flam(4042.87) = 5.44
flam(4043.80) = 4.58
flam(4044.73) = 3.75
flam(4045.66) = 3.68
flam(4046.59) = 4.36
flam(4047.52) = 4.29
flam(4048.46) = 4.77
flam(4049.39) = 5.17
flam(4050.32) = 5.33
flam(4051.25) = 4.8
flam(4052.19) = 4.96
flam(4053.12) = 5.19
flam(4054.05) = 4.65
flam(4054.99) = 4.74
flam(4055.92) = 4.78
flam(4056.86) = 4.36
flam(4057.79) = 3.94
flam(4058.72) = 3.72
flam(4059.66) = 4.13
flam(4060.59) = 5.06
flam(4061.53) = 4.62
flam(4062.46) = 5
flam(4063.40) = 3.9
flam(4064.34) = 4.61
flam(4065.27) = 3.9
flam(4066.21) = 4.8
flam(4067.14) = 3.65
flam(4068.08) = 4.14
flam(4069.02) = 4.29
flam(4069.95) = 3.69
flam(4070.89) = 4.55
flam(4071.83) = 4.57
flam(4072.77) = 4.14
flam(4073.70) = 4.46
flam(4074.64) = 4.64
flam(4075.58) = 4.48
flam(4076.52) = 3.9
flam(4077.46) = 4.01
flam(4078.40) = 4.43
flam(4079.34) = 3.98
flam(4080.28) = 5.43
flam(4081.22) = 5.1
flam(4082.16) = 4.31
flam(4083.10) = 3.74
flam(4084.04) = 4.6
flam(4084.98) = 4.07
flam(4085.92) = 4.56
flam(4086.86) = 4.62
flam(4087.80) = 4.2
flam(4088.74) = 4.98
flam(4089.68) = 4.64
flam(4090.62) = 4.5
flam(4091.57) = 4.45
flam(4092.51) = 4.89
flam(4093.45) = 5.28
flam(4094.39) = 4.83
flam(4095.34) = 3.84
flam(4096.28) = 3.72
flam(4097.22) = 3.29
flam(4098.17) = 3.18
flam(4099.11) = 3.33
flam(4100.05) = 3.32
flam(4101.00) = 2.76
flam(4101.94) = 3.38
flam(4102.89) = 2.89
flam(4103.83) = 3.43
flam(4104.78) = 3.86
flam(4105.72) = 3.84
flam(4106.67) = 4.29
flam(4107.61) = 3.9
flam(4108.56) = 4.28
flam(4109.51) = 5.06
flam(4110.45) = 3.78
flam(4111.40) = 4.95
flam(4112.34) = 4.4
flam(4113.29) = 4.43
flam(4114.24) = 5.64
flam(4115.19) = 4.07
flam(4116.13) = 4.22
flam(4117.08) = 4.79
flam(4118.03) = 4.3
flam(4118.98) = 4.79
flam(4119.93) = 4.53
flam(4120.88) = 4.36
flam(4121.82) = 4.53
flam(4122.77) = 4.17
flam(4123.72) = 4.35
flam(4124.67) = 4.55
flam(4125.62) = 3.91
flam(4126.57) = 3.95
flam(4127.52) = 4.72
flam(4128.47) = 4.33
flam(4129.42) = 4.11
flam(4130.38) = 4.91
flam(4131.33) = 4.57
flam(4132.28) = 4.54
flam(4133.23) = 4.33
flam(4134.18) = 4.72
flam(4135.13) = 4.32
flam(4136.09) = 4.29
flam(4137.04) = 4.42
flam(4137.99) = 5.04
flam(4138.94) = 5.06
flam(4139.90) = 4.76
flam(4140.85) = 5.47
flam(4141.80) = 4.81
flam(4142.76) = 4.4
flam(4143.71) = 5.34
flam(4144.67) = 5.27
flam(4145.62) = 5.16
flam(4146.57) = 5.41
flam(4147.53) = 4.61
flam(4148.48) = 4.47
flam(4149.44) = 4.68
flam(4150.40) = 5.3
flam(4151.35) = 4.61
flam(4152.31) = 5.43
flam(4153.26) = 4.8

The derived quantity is 1.56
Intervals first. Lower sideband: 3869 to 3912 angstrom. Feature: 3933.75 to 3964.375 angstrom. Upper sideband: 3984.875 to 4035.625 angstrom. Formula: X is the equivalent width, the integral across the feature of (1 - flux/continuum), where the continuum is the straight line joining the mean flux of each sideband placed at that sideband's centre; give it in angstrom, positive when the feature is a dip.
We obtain 6.5 angstrom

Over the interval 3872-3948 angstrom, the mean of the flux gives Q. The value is 2.97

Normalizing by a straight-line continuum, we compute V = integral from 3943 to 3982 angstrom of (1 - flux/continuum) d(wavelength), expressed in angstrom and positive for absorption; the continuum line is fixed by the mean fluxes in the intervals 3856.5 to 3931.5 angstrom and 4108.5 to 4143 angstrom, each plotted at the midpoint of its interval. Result 5.98 angstrom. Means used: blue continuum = 3.16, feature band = 3.02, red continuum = 4.54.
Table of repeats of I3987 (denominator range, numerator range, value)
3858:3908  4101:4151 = 1.64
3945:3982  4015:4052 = 1.64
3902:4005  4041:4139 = 1.42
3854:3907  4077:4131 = 1.53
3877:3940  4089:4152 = 1.66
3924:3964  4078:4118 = 1.58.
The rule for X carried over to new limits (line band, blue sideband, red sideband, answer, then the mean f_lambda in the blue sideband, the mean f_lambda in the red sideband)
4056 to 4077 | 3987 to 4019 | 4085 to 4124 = 0.33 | 4.65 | 4.21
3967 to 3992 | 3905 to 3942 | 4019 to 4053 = 4.12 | 2.95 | 4.75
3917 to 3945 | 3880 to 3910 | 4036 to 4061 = 7.00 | 3.05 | 4.66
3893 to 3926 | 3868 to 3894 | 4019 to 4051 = -2.05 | 2.89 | 4.74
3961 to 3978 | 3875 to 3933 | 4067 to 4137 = 5.78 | 3.09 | 4.27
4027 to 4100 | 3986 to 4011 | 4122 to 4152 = 2.55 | 4.5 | 4.67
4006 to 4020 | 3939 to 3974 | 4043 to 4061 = -3.82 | 2.88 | 4.56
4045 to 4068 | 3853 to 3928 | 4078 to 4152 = -2.24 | 3.22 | 4.42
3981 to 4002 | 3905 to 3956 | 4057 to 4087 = -4.09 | 3.1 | 4.34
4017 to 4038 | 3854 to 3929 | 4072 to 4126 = -4.95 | 3.21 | 4.25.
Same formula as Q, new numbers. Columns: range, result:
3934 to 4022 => 3.68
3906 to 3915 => 3.86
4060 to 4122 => 4.27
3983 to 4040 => 4.63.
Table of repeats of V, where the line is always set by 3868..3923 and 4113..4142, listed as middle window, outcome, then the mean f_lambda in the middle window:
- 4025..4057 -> -4.30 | 4.59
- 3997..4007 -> -2.03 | 4.59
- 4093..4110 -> 2.29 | 3.8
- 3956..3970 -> 4.08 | 2.54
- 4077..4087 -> -0.36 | 4.44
